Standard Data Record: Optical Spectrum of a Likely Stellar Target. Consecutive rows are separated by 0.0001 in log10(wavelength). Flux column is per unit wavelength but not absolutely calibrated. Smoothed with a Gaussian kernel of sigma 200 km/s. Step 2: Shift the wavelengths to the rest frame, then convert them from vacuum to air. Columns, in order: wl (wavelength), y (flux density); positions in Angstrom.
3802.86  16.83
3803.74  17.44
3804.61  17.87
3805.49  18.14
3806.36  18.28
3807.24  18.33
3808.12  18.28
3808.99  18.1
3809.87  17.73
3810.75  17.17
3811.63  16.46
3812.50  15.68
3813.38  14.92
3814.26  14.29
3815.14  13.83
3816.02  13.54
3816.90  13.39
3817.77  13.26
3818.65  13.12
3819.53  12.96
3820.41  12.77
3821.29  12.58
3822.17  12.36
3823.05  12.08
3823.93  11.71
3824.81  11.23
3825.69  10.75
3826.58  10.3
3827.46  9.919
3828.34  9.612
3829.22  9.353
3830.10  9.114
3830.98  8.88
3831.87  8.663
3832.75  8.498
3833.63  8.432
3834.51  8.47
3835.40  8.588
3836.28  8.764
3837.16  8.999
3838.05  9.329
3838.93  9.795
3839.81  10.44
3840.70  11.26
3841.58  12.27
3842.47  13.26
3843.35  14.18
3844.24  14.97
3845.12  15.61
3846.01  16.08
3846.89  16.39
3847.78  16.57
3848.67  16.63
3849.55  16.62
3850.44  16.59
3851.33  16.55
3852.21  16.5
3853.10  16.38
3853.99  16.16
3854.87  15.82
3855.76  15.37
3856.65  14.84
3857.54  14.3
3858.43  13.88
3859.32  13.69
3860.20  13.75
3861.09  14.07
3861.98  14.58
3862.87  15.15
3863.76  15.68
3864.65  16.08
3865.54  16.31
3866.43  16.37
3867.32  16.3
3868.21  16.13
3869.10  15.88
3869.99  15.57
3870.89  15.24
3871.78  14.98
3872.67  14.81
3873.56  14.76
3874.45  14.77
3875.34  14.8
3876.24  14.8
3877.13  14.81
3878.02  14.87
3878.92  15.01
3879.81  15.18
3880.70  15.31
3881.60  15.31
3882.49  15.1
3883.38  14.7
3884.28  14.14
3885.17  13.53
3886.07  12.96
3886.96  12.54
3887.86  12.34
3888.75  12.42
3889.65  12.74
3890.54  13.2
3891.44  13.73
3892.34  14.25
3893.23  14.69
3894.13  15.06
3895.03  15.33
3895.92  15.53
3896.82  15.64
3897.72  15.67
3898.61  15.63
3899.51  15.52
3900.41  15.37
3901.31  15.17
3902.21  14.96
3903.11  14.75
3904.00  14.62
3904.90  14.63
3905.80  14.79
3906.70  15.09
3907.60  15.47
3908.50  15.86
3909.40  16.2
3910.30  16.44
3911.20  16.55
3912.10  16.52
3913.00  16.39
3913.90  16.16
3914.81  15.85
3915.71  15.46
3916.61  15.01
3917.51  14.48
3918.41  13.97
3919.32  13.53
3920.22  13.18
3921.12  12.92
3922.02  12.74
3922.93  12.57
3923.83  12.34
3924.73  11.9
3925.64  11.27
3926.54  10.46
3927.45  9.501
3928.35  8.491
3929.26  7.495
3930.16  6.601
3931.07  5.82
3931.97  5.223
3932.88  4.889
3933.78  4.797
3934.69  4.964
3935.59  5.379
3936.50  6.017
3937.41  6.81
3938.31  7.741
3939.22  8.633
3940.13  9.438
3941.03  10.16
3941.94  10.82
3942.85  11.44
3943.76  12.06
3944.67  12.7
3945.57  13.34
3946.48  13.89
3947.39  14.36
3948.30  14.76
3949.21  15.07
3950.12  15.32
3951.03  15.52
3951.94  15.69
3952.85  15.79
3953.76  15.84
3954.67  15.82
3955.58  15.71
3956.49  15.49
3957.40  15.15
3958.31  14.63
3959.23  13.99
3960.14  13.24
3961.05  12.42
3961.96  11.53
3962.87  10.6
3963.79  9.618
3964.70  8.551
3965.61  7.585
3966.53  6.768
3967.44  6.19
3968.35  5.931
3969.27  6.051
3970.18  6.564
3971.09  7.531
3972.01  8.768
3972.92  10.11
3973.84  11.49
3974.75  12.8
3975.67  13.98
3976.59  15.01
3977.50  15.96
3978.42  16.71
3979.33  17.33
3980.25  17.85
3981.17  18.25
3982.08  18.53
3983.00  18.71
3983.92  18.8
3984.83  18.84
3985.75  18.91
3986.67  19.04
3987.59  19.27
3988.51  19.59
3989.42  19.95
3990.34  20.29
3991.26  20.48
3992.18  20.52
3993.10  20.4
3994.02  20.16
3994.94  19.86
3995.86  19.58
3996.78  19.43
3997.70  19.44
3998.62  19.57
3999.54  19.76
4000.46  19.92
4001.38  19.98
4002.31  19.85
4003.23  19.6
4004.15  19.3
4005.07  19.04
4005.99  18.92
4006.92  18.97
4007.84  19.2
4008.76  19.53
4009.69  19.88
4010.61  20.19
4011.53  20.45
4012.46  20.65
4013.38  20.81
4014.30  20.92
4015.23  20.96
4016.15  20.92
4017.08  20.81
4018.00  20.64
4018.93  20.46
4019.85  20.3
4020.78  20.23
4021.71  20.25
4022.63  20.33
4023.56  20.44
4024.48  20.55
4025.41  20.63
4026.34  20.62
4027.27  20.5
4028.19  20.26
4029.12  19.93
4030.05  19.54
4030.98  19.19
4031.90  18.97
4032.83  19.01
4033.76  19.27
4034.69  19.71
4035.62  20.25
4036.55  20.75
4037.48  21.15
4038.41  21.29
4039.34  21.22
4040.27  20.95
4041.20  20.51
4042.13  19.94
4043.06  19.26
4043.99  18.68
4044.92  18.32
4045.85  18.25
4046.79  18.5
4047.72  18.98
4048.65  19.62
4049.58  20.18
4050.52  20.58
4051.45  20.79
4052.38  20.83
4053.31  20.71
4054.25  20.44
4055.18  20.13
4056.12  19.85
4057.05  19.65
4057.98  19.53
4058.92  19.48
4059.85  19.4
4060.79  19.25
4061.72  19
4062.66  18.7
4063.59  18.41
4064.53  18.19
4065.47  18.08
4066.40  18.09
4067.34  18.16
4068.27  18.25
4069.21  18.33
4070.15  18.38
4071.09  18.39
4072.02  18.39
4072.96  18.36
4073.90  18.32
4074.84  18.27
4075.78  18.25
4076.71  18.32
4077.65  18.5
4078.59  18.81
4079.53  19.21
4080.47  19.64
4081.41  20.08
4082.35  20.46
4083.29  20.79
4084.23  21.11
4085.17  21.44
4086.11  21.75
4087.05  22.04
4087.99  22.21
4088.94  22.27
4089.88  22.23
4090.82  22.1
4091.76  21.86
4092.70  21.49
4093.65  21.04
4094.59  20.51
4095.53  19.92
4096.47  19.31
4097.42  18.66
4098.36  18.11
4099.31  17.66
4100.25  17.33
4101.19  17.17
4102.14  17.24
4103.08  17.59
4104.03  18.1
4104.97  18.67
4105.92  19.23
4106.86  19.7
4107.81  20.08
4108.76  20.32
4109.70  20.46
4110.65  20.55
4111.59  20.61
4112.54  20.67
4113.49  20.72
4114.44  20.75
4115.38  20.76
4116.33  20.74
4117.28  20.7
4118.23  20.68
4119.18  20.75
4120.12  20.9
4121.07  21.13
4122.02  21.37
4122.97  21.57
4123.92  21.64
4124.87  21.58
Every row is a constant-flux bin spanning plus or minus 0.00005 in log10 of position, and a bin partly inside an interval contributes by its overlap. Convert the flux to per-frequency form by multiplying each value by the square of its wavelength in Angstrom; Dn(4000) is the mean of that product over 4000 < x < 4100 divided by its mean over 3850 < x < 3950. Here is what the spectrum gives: 1.6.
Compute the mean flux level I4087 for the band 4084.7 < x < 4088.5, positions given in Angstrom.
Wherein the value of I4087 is 21.8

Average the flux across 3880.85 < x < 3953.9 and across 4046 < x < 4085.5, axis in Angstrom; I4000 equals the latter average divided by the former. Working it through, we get 1.50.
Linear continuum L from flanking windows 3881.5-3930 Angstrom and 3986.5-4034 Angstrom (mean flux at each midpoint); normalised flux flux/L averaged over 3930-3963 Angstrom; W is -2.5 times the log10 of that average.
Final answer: 0.39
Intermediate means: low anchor 14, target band 11.5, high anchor 20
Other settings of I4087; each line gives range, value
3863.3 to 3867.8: 16.1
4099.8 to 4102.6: 17.2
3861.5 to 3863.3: 14.8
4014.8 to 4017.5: 20.9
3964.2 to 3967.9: 7.31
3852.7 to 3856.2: 15.9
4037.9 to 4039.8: 21.2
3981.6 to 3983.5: 18.6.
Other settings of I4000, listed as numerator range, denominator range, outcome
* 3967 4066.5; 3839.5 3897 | 1.26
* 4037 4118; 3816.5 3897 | 1.45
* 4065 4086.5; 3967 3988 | 1.36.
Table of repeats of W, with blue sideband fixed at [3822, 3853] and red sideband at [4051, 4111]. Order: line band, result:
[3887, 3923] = -0.050 mag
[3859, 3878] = -0.171 mag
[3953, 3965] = 0.175 mag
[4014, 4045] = -0.131 mag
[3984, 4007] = -0.163 mag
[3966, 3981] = 0.394 mag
